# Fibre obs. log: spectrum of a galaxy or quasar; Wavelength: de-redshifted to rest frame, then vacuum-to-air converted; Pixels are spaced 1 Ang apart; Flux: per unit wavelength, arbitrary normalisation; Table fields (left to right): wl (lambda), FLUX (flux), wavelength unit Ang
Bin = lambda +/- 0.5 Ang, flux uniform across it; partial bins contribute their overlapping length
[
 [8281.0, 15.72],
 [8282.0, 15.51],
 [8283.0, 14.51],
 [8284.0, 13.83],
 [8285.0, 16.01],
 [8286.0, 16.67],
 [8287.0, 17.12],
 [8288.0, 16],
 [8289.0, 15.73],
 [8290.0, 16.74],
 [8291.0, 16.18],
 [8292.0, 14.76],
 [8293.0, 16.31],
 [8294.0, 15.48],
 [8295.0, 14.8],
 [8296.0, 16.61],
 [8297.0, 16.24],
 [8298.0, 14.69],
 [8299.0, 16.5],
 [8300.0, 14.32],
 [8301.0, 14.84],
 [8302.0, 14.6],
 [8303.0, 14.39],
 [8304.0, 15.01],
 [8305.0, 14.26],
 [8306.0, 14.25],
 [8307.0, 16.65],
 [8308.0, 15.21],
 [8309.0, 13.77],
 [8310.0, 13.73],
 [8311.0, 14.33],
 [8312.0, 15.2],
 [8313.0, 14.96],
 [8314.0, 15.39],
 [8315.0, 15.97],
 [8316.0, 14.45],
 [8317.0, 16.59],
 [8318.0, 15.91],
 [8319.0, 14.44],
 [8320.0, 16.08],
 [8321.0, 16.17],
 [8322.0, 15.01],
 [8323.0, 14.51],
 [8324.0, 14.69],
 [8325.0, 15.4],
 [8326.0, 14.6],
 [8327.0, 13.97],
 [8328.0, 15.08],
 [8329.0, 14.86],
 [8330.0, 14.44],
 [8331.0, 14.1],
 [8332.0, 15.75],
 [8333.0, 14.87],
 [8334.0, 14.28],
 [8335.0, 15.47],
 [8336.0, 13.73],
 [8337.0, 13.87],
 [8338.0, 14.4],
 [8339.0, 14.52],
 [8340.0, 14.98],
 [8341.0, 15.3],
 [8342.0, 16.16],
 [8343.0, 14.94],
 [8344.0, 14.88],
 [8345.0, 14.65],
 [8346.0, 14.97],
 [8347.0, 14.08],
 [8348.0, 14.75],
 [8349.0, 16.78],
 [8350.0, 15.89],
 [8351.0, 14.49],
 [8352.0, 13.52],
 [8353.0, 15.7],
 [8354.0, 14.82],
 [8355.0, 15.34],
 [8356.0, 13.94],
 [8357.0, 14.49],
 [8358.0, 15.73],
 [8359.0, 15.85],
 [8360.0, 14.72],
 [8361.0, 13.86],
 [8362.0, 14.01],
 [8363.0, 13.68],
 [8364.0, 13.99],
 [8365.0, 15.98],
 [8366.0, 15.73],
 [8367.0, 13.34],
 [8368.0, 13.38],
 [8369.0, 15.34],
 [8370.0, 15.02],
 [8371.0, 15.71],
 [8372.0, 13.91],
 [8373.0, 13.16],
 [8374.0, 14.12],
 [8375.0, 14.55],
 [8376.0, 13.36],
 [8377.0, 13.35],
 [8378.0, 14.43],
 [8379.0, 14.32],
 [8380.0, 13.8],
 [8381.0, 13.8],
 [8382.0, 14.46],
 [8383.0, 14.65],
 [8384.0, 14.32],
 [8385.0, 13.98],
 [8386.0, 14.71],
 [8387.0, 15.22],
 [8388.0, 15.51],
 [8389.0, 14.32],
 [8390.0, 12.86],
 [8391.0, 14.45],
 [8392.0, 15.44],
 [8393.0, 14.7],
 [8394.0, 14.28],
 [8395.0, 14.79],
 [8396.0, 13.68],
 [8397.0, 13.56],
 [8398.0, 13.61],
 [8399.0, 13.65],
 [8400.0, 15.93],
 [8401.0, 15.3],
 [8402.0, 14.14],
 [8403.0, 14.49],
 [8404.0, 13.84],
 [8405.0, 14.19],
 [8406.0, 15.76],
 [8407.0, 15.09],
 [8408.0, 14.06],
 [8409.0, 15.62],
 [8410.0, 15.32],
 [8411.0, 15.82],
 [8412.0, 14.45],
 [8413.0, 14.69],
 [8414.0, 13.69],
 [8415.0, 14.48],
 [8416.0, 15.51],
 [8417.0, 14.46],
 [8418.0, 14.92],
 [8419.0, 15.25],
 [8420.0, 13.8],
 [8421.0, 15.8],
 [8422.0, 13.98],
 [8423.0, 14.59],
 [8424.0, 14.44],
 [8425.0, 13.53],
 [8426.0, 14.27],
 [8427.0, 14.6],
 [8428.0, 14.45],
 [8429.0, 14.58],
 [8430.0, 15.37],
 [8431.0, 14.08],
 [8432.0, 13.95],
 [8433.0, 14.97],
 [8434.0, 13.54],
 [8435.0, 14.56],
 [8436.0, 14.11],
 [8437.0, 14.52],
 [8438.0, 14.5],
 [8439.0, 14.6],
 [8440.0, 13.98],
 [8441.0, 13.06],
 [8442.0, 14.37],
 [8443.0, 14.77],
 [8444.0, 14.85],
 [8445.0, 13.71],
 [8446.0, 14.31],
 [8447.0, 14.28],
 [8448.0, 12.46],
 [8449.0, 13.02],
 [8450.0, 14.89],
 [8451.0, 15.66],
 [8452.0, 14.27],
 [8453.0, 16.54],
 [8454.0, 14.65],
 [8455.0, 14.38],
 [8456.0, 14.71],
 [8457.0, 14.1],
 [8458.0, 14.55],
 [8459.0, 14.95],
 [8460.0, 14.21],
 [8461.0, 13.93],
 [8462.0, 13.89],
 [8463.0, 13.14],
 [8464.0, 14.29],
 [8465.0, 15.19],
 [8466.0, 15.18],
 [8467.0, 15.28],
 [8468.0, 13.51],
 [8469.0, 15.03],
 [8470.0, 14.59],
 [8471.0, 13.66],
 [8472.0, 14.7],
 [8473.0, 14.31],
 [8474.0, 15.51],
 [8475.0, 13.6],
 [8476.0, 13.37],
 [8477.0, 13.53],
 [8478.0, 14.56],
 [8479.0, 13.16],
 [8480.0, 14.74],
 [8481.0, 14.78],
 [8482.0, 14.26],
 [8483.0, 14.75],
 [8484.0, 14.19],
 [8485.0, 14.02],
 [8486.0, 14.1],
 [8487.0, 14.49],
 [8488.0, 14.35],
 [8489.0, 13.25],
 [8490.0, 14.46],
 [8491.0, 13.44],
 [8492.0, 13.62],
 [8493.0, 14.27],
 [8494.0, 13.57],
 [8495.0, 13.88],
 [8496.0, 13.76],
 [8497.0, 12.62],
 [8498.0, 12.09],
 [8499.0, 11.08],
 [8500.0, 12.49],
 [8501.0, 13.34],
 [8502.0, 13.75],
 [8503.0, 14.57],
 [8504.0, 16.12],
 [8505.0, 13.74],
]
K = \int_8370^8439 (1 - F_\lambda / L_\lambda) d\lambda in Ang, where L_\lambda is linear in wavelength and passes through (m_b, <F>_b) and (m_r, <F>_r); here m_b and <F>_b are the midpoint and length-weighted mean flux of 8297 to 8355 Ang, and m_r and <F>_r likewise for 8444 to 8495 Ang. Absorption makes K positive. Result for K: 0.5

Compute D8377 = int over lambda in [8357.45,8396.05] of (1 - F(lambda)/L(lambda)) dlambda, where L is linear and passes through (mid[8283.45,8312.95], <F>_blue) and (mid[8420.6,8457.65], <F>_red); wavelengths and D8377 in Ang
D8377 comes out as 1.0 Ang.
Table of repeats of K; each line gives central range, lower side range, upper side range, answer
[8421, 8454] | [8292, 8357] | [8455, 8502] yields -0.2 Ang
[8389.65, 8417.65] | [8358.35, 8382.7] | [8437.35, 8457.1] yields -0.4 Ang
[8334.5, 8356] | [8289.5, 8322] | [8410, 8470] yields 0.2 Ang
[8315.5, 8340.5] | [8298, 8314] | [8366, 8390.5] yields -0.4 Ang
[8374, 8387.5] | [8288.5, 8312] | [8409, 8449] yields 0.4 Ang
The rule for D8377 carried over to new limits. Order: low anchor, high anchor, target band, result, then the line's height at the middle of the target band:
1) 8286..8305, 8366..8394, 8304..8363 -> 0.4 Ang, 15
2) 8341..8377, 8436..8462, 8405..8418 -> -0.3 Ang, 14.5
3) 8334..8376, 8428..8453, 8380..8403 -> 0.2 Ang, 14.5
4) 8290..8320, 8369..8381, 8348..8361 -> -0.5 Ang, 14.5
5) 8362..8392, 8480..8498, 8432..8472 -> -0.8 Ang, 14.1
